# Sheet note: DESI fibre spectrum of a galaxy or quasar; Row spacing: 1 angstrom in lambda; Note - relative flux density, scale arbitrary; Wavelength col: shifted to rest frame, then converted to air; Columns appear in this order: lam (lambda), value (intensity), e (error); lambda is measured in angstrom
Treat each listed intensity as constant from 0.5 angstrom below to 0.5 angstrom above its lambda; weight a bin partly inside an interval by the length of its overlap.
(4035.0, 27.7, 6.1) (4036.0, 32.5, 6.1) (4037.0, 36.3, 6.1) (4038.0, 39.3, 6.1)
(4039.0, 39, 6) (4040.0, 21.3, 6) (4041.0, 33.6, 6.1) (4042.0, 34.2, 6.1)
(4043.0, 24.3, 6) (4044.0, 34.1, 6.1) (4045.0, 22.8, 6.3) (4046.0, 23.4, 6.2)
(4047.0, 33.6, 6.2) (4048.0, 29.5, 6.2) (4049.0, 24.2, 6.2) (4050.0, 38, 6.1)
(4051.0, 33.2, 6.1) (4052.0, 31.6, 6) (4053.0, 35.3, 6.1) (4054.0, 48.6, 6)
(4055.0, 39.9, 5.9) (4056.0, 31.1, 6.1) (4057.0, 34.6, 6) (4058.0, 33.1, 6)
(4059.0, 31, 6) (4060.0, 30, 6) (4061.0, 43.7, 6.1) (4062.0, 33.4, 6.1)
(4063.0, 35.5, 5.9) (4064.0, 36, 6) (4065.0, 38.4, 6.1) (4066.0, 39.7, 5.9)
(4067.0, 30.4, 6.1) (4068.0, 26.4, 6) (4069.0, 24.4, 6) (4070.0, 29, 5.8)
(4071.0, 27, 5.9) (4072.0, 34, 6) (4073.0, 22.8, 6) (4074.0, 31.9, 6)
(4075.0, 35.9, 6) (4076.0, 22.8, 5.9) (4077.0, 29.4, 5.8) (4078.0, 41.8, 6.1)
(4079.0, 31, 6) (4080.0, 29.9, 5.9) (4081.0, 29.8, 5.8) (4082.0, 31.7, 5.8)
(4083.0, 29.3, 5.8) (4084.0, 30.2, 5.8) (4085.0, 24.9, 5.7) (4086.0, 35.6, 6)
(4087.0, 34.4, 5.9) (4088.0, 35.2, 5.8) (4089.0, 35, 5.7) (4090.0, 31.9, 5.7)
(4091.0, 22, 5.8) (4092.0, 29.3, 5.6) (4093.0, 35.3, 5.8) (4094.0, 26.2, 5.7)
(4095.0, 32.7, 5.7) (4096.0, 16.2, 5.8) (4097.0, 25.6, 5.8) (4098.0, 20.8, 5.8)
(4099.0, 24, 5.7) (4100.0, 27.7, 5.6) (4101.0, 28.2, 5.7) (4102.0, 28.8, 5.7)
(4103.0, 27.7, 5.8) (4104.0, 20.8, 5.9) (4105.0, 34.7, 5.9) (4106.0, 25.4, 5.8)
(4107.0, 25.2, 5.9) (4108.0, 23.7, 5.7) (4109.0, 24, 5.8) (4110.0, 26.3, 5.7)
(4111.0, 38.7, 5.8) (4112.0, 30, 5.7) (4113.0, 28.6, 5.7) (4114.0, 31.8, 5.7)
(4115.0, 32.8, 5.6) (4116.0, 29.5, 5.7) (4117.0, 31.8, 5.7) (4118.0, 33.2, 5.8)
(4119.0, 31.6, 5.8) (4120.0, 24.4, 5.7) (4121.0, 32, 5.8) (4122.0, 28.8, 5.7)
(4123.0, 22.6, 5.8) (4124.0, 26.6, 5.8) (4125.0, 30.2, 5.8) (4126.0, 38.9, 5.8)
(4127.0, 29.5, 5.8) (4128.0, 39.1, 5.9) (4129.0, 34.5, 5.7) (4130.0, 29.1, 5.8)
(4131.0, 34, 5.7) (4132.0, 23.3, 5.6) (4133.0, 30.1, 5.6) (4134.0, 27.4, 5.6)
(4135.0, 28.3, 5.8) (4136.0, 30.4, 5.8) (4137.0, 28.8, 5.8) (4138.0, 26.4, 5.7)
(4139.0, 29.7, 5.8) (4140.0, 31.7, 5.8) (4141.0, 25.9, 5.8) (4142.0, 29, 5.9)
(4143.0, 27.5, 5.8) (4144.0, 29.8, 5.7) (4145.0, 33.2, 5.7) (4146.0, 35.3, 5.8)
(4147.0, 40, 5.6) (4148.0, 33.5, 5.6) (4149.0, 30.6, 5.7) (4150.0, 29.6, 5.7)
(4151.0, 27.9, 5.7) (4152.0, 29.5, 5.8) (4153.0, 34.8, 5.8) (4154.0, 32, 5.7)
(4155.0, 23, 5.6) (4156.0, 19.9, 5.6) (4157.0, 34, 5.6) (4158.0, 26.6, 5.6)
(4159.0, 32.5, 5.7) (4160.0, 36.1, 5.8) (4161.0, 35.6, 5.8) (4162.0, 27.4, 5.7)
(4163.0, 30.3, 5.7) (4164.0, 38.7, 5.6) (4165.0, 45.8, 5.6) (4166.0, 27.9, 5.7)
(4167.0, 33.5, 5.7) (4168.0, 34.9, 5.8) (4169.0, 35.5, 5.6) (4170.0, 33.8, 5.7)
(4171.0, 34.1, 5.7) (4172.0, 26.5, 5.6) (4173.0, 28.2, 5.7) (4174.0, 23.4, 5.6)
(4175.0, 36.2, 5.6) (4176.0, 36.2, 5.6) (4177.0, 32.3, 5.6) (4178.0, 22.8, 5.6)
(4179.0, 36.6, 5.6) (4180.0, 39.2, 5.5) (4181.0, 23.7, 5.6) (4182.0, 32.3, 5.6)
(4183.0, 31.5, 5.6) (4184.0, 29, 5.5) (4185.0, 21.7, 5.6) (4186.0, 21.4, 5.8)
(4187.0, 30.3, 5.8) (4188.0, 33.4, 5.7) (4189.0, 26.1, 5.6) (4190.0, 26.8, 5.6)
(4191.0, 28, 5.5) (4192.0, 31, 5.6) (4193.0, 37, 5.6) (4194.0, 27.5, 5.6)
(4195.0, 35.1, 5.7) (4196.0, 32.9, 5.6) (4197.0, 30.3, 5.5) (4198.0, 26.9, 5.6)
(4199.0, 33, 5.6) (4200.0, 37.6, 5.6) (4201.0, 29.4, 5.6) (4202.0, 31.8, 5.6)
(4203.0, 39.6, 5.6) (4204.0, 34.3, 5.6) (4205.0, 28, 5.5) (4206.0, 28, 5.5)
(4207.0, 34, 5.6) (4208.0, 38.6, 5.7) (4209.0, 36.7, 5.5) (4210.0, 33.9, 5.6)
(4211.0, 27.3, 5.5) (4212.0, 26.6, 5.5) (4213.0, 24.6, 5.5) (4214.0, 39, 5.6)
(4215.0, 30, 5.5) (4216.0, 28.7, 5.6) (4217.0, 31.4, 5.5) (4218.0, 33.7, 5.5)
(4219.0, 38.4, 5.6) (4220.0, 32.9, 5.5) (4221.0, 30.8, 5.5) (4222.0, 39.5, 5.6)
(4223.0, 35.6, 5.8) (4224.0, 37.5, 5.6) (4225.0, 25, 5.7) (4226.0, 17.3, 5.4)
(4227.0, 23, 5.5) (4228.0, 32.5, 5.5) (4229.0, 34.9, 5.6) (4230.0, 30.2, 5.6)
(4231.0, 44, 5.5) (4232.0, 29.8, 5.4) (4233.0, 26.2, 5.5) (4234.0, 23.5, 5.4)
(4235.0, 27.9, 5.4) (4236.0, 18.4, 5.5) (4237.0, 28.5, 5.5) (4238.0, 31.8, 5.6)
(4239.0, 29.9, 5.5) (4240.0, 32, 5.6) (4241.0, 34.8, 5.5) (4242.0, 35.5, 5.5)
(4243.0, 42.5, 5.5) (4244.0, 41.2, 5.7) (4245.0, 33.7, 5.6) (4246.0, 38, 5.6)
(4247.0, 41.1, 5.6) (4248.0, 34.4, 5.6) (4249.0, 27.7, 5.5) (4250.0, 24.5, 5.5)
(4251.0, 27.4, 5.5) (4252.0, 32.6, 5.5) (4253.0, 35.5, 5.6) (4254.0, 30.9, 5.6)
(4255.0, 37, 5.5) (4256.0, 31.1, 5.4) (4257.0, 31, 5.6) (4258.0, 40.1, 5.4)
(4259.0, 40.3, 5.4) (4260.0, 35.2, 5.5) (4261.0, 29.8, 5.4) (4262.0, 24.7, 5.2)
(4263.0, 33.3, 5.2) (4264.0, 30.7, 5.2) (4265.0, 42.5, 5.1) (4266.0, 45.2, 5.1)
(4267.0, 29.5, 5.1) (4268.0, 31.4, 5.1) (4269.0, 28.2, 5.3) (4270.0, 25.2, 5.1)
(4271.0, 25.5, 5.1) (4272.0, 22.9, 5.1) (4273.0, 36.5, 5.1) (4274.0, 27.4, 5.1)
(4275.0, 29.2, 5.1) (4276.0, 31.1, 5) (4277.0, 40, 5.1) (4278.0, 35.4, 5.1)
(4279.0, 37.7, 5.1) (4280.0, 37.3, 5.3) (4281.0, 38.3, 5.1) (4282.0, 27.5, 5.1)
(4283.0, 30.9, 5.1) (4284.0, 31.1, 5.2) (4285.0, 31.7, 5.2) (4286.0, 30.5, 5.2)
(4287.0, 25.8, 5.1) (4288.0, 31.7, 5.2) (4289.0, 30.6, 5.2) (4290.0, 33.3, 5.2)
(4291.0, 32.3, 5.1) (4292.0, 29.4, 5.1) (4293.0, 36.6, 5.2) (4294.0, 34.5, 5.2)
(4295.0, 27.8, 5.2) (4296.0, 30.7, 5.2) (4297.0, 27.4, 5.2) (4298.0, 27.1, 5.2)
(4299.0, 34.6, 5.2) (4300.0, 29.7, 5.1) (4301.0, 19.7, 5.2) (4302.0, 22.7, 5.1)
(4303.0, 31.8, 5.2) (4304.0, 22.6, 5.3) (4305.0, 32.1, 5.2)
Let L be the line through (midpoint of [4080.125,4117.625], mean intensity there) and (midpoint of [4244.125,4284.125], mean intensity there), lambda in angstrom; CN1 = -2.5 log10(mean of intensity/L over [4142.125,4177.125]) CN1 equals -0.05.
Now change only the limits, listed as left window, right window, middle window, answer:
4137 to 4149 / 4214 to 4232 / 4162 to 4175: -0.04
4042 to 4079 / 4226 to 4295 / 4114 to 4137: 0.06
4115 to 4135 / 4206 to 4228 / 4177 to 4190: 0.08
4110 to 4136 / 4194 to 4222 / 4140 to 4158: 0.03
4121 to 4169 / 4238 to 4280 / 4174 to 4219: 0.03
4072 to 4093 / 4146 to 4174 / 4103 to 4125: 0.09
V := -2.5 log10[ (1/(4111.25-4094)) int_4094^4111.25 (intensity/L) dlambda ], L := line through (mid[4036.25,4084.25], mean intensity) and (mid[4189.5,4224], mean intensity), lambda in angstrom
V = 0.22 mag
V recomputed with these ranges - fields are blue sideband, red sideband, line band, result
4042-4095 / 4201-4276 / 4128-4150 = 0.05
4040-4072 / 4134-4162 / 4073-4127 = 0.08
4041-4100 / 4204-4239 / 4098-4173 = 0.03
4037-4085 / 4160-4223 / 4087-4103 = 0.14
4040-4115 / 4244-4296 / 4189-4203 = 0.01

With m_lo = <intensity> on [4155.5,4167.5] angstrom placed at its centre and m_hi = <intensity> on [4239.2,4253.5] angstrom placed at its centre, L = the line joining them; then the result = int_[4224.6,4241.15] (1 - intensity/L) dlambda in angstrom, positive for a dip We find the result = 2.6 angstrom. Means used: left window 32.4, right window 34.3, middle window 28.7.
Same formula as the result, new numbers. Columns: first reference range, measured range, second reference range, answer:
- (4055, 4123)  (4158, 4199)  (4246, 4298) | -0.16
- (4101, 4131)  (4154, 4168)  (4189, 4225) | -0.35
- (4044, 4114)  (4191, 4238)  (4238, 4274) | 1.66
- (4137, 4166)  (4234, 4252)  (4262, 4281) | 0.13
